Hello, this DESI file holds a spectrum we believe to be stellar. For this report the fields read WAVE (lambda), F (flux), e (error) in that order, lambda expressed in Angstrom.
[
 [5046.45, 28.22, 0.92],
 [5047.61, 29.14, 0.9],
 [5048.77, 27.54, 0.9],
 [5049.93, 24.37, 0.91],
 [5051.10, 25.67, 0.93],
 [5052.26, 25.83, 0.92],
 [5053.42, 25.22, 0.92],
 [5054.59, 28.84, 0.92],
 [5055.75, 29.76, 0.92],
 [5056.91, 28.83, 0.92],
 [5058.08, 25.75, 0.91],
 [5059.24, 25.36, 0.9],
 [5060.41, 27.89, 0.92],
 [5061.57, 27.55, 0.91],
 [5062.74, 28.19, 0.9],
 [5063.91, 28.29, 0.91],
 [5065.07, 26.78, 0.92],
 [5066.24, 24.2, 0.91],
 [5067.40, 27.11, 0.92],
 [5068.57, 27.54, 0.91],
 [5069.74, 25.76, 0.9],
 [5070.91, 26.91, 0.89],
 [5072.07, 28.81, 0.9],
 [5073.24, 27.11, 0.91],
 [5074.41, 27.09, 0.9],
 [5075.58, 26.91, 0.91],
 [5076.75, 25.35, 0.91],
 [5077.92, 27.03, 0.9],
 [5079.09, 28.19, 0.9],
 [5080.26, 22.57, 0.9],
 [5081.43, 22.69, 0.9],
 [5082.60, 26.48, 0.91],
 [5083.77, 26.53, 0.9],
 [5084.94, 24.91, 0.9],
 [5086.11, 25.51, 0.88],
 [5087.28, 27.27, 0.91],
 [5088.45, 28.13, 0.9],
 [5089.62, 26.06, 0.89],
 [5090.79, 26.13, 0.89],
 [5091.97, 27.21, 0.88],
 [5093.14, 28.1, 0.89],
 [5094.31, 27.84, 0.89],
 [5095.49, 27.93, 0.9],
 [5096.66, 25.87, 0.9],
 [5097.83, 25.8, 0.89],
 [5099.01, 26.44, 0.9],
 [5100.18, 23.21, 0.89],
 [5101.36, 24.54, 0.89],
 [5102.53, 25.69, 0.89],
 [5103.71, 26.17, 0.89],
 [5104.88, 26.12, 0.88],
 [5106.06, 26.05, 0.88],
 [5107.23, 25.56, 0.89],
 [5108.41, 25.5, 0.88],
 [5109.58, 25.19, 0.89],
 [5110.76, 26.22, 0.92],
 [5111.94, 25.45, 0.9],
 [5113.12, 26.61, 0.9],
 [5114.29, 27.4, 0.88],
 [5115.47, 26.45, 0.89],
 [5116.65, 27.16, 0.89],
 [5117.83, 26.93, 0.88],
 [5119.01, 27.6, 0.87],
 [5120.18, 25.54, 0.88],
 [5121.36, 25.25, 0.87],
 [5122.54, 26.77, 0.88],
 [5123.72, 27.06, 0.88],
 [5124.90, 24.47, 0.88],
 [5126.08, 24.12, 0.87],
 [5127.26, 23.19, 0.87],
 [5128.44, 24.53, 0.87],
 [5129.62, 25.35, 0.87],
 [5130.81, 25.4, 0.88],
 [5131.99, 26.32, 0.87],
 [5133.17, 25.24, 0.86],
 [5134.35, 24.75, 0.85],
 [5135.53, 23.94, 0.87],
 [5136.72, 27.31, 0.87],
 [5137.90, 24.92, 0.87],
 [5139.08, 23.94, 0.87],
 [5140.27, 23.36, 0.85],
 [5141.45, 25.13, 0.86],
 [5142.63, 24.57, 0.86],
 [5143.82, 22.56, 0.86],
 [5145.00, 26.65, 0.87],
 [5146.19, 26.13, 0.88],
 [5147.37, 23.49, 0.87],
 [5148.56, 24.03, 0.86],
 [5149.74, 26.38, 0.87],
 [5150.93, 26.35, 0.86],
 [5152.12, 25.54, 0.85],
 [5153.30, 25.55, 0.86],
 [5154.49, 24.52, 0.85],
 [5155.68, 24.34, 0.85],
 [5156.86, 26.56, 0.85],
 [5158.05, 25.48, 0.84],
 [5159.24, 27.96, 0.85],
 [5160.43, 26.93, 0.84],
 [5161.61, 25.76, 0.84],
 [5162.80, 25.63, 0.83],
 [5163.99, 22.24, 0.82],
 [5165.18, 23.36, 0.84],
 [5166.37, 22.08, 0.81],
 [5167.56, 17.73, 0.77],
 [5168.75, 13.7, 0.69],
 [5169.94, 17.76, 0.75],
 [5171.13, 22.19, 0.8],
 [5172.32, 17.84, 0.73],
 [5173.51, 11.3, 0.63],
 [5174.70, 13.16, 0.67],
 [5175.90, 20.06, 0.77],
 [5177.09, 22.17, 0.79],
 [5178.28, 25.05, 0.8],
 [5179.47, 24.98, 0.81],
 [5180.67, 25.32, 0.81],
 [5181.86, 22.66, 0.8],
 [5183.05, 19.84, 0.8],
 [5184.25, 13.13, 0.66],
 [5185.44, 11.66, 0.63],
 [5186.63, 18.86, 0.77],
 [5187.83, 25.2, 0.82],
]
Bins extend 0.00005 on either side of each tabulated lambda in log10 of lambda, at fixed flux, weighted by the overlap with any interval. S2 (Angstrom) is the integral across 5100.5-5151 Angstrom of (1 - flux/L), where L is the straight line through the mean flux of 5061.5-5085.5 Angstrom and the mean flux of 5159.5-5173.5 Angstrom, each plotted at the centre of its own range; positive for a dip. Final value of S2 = -4.3 Angstrom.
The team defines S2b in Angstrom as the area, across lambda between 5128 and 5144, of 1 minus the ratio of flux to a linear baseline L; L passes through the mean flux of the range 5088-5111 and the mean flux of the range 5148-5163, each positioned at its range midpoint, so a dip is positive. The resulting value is 0.65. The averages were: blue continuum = 26.2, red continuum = 25.8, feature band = 24.9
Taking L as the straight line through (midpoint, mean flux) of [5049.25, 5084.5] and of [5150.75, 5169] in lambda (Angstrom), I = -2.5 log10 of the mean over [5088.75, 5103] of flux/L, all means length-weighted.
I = -0.02 mag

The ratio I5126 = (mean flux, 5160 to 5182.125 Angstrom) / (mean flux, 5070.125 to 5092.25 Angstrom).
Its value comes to 0.80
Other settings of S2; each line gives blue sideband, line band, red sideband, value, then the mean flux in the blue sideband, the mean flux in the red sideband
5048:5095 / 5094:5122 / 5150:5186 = -1.4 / 26.7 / 21.7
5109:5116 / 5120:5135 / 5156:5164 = 0.5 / 26.2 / 26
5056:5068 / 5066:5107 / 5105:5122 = 0.6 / 27.1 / 26.2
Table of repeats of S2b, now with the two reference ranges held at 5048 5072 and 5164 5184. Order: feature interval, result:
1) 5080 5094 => -0.5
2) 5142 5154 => -2.0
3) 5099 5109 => -0.5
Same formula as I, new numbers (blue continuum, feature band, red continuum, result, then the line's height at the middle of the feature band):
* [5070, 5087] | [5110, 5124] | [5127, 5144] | -0.05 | 25.2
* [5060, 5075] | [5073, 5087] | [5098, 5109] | 0.03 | 26.6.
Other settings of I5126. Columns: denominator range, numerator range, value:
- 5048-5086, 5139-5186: 0.84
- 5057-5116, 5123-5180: 0.89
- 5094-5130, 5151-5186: 0.84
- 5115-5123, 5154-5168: 0.92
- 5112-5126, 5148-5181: 0.86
